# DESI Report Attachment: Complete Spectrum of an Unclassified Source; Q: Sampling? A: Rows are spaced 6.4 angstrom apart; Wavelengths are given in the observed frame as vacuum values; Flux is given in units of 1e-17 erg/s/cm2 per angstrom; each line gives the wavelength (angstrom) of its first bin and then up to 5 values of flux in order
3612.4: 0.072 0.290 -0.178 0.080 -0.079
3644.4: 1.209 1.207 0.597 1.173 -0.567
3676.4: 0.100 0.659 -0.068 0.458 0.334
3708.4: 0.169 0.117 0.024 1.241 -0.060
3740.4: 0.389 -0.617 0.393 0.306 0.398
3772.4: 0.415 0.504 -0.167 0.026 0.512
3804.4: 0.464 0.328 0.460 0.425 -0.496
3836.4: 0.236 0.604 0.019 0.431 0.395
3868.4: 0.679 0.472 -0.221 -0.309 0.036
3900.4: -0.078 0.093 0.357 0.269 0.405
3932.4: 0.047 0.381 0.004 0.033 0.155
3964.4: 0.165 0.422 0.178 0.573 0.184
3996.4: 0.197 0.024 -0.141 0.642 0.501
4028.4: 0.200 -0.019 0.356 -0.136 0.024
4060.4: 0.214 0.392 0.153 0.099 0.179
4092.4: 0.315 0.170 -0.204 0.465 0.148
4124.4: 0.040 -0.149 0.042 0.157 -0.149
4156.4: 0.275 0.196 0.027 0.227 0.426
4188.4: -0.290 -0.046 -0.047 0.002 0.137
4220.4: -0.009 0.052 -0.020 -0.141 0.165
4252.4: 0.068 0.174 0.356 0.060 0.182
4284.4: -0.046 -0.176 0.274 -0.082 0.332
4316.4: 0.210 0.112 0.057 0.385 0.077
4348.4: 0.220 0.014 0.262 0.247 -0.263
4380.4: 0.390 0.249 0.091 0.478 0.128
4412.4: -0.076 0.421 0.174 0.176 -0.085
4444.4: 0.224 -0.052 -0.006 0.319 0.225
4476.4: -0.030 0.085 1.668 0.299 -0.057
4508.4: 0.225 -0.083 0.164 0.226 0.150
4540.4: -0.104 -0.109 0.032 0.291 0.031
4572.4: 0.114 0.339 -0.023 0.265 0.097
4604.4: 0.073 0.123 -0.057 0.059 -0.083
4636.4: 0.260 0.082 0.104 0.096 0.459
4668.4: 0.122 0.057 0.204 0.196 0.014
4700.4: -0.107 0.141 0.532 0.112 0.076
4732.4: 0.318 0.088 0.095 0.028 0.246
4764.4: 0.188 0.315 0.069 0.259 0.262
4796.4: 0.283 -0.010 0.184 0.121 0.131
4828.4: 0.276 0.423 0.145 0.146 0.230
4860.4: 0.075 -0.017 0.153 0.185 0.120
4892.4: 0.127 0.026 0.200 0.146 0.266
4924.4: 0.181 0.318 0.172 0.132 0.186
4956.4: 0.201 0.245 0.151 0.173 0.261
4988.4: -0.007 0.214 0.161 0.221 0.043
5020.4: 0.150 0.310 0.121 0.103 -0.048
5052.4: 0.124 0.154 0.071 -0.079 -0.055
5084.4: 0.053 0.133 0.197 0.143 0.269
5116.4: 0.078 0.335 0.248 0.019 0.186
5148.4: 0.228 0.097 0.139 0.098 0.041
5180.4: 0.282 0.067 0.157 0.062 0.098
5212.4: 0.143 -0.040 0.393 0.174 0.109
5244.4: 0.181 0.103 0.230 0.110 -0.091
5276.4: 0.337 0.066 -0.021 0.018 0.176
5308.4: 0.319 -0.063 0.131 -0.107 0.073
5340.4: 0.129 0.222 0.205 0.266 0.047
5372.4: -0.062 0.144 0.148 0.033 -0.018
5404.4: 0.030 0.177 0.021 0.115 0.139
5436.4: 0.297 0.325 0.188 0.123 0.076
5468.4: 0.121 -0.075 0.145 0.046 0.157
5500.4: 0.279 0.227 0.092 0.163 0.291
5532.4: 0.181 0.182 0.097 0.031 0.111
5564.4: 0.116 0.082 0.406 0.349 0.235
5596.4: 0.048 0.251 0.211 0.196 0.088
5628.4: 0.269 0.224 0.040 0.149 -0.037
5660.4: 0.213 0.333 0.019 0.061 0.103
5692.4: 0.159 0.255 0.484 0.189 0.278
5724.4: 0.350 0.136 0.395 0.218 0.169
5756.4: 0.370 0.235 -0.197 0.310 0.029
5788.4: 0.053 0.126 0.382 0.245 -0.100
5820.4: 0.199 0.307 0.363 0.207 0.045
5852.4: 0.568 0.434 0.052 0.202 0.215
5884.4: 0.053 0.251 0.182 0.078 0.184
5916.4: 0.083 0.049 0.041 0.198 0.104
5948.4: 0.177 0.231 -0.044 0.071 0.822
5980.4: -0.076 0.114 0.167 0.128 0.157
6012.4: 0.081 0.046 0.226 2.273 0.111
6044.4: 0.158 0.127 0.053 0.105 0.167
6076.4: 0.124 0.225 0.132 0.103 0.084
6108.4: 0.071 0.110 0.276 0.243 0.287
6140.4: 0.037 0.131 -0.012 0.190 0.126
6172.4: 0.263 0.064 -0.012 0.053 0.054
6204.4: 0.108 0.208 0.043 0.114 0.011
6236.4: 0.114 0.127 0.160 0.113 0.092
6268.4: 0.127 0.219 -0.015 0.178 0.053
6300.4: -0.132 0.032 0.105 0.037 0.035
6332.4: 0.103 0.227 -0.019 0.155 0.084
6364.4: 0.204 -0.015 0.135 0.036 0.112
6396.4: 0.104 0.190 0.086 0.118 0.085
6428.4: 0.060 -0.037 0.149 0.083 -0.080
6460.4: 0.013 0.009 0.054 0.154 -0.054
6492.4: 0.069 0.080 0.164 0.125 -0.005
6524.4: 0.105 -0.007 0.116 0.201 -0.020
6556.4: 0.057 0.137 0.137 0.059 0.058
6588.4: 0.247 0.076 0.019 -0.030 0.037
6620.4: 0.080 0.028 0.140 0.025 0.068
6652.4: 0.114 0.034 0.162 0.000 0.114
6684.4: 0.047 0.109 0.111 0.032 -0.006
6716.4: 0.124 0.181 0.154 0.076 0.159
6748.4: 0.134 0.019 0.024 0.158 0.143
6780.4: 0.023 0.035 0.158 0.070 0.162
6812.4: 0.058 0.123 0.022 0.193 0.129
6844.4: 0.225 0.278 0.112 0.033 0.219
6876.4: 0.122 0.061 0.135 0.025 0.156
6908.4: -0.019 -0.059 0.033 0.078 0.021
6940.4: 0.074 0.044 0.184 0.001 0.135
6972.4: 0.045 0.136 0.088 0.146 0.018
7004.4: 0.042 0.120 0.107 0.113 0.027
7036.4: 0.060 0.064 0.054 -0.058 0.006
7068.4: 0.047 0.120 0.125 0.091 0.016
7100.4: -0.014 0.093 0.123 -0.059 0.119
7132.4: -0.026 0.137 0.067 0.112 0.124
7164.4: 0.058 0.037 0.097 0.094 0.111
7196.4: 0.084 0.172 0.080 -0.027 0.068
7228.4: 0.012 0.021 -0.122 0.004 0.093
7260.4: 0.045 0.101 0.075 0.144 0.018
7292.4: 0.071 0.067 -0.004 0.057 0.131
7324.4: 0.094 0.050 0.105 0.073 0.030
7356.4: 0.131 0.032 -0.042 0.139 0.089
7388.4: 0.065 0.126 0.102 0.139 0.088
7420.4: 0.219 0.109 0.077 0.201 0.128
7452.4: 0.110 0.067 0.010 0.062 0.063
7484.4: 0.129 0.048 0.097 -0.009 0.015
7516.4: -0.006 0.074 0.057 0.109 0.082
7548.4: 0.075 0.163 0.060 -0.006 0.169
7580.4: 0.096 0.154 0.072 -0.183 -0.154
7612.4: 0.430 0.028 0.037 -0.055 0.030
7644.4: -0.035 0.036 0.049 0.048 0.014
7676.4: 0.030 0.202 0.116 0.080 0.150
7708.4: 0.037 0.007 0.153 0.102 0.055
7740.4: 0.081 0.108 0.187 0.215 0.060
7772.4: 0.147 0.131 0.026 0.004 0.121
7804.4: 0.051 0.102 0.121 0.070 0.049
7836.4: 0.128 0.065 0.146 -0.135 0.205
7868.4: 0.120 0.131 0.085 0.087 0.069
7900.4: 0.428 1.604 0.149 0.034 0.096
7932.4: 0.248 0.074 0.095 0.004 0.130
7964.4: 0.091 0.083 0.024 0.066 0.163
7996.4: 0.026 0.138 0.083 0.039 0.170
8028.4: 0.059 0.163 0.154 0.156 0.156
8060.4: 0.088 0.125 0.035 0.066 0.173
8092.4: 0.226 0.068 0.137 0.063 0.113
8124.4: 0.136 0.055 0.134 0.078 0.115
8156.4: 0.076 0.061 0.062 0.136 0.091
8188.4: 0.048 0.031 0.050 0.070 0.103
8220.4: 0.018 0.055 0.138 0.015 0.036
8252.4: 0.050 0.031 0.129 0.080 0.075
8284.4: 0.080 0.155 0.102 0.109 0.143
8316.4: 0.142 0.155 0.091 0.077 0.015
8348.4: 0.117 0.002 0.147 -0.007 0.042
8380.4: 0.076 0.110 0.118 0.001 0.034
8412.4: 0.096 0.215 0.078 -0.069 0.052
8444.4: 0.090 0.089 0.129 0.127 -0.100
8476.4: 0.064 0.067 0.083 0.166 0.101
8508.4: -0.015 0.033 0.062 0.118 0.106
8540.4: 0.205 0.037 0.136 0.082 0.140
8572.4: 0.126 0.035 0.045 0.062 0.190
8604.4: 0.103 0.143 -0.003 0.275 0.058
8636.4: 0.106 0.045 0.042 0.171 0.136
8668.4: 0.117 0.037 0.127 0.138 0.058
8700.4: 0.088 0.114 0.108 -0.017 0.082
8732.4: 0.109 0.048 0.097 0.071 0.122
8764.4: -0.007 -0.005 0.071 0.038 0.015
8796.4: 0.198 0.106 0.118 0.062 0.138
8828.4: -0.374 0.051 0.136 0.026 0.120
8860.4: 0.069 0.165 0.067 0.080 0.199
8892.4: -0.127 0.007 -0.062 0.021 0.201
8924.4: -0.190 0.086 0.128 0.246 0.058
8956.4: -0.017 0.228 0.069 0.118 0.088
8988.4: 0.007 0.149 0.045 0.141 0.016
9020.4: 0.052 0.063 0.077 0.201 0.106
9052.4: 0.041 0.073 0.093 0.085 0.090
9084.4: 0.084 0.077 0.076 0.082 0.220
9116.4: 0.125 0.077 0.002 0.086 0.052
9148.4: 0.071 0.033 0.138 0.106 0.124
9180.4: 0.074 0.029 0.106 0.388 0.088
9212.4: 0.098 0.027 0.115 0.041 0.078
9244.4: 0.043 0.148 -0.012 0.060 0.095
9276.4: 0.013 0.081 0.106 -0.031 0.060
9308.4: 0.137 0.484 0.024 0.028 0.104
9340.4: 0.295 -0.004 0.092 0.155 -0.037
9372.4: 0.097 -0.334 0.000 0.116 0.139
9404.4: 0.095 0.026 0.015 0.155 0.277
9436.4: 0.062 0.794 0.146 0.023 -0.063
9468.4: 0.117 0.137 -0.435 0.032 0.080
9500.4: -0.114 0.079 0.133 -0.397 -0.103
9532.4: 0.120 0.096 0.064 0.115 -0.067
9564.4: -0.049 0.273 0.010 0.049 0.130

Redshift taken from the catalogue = 0.204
